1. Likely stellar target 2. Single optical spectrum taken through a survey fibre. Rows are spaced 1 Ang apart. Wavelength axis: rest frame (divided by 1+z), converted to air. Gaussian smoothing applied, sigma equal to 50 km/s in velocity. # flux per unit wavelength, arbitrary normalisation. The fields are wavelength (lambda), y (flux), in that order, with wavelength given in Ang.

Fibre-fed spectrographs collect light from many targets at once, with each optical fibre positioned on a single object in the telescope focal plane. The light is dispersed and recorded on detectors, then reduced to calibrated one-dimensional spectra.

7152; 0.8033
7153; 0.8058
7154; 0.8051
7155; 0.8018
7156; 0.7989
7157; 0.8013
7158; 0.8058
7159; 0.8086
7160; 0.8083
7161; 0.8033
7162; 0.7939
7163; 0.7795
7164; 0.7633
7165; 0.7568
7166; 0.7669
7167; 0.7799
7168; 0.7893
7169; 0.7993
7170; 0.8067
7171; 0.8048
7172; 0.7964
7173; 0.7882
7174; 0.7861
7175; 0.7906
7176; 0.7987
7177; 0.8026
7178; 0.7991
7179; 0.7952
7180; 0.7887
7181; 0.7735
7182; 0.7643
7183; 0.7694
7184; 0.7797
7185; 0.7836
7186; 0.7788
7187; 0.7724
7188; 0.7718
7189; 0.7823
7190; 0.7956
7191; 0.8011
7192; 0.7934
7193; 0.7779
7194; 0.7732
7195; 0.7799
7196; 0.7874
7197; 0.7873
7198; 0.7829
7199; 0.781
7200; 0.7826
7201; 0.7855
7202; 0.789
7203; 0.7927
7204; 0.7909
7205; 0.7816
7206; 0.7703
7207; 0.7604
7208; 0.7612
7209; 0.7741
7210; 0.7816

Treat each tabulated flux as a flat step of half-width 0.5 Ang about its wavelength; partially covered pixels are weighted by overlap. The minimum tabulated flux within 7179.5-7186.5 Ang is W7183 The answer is 0.7643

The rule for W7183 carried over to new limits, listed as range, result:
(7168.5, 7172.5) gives 0.7964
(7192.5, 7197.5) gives 0.7732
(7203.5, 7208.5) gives 0.7604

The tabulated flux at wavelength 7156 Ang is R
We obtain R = 0.7989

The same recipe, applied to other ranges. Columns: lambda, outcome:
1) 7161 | 0.8033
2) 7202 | 0.789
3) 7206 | 0.7703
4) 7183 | 0.7694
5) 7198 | 0.7829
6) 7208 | 0.7612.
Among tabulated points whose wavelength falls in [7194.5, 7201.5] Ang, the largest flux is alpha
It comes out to 0.7874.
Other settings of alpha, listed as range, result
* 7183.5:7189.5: 0.7836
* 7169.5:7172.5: 0.8067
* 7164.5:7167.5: 0.7799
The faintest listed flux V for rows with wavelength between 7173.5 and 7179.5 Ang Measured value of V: 0.7861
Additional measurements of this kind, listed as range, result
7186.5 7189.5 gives 0.7718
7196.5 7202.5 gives 0.781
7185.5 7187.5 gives 0.7724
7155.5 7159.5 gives 0.7989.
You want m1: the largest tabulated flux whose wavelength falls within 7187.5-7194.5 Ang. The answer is 0.8011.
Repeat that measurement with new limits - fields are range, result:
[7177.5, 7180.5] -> 0.7991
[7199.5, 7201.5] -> 0.7855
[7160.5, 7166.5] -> 0.8033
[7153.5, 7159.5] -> 0.8086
